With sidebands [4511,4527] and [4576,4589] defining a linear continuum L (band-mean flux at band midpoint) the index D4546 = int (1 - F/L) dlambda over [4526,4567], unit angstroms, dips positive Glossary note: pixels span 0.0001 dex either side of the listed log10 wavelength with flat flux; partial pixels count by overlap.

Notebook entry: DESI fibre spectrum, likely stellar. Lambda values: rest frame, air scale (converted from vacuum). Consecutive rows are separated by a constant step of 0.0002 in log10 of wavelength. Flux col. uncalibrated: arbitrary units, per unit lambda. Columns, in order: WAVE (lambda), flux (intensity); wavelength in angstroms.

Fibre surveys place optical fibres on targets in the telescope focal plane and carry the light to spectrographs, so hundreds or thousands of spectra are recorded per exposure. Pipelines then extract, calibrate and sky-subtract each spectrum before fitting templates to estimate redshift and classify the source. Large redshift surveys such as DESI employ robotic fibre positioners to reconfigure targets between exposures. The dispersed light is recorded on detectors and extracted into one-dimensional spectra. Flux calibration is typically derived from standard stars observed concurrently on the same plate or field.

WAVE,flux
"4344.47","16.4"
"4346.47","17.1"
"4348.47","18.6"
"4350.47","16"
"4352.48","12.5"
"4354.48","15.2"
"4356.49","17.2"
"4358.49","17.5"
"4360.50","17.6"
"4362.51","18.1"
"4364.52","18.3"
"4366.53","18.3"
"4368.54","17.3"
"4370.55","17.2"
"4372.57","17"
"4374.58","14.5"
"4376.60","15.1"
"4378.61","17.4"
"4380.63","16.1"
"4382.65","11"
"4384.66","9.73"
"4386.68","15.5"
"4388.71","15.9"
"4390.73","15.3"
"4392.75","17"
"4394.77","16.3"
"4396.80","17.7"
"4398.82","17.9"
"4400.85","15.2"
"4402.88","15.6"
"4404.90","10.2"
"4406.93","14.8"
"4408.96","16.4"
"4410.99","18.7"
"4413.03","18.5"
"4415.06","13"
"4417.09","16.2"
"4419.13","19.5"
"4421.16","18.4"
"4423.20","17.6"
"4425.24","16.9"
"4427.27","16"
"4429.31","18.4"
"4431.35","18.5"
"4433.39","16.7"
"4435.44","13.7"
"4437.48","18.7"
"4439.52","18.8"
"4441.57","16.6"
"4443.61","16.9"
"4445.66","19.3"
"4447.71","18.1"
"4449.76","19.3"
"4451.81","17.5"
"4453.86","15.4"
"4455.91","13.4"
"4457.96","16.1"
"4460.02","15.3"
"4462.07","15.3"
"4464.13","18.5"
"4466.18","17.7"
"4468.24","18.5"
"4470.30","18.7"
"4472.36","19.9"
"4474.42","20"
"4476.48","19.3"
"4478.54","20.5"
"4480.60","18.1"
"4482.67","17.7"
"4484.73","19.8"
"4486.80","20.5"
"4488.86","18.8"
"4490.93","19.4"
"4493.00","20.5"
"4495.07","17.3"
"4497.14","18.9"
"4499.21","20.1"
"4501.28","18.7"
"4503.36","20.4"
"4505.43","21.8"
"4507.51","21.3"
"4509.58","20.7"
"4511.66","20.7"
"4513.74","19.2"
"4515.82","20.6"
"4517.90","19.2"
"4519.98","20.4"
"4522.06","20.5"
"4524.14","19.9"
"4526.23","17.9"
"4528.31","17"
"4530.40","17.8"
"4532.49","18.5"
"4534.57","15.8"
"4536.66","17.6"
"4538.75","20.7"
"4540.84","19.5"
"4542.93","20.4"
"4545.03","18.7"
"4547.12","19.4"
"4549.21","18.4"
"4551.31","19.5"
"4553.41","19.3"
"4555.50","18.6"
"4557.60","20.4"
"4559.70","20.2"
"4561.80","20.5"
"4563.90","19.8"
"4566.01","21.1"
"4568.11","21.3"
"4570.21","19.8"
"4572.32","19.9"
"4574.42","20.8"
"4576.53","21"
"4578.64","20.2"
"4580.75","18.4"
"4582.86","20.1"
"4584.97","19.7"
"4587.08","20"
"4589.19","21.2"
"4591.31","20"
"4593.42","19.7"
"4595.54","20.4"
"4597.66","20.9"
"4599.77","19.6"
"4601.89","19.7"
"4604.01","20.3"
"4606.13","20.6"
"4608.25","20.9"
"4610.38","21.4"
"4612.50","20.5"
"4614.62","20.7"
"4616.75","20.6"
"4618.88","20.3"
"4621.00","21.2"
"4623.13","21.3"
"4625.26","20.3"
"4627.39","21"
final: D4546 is 1.6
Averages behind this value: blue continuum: 19.8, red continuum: 19.9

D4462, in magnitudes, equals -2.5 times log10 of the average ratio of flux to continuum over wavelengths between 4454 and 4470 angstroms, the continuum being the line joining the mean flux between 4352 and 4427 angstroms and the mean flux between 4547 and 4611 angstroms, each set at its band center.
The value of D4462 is 0.078 mag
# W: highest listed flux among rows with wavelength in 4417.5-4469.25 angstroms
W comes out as 19.5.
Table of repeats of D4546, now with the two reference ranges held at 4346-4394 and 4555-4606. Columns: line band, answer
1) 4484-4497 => -0.66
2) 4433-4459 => 0.84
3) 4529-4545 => 0.61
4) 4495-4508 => -0.89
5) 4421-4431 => -0.18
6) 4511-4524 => -0.78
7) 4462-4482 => -0.82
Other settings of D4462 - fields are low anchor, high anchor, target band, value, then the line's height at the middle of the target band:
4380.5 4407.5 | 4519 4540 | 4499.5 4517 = -0.13 mag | 18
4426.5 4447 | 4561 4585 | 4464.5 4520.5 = -0.06 mag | 18.5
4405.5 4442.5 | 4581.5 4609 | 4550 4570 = -0.03 mag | 19.6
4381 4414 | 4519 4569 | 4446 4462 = 0.02 mag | 16.9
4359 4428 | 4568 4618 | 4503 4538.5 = -0.03 mag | 18.8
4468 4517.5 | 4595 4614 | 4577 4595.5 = 0.02 mag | 20.4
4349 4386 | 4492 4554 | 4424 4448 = 0.00 mag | 17.4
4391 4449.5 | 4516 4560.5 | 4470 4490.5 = -0.08 mag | 18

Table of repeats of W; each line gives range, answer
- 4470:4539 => 21.8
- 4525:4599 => 21.3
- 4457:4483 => 20.5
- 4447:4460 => 19.3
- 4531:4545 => 20.7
